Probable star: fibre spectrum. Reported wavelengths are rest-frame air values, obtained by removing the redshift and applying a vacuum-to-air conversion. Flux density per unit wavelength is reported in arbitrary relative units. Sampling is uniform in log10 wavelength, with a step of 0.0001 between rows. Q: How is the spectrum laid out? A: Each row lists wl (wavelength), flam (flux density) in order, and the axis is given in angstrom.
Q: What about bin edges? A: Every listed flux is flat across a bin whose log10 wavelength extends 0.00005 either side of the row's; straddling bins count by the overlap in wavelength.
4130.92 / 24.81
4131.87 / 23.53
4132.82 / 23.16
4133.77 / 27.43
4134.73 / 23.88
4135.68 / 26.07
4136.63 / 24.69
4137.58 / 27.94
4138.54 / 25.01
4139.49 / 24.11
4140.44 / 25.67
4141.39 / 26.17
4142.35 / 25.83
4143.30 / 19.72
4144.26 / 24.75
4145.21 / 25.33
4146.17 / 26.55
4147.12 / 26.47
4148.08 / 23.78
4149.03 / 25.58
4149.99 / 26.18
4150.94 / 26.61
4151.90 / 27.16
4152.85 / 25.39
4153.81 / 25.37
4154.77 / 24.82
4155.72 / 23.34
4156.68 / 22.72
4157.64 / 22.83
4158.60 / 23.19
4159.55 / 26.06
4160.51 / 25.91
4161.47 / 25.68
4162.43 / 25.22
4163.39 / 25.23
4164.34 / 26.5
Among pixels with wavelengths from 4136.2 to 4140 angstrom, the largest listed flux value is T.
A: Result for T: 27.94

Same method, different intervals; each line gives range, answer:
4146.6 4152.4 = 27.16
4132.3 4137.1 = 27.43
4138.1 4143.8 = 26.17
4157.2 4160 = 26.06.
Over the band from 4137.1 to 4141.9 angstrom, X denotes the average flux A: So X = 25.8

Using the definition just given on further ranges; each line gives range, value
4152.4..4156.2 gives 24.7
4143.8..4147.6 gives 25.8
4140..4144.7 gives 24.4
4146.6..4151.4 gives 25.8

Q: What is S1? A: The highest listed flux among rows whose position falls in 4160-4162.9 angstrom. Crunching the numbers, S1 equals 25.91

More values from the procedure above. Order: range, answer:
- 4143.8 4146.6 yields 26.55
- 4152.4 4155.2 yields 25.39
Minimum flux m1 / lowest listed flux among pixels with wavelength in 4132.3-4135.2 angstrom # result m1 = 23.16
